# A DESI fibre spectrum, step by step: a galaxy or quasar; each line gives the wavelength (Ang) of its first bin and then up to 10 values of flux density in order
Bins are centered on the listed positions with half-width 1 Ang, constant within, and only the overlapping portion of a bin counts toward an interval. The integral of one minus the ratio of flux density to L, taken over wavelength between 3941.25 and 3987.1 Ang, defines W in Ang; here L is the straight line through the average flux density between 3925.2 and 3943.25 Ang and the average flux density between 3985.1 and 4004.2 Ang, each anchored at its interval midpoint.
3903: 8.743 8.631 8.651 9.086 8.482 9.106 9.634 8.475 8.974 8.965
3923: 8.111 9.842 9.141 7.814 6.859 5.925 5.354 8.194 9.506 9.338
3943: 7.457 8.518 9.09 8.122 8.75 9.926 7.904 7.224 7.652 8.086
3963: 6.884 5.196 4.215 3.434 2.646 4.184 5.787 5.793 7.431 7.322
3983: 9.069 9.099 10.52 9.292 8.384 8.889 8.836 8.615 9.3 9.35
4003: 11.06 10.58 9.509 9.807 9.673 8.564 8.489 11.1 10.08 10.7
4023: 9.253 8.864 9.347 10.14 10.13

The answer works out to 7.7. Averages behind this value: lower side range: 7.84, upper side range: 9.36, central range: 7.11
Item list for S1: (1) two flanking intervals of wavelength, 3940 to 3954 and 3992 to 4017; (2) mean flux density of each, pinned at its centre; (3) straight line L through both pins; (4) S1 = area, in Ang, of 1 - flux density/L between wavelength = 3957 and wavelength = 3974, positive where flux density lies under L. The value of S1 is 6.7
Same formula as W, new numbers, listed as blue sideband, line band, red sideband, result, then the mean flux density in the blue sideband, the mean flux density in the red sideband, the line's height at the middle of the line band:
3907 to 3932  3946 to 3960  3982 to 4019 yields 1.0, 8.71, 9.47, 9.02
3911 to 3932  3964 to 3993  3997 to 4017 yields 8.3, 8.68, 9.62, 9.31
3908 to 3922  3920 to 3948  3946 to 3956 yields 2.2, 8.96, 8.76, 8.85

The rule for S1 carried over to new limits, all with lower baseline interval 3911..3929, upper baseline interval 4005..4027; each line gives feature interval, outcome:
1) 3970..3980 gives 4.5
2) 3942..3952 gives 0.8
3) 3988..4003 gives 0.6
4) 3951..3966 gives 2.6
